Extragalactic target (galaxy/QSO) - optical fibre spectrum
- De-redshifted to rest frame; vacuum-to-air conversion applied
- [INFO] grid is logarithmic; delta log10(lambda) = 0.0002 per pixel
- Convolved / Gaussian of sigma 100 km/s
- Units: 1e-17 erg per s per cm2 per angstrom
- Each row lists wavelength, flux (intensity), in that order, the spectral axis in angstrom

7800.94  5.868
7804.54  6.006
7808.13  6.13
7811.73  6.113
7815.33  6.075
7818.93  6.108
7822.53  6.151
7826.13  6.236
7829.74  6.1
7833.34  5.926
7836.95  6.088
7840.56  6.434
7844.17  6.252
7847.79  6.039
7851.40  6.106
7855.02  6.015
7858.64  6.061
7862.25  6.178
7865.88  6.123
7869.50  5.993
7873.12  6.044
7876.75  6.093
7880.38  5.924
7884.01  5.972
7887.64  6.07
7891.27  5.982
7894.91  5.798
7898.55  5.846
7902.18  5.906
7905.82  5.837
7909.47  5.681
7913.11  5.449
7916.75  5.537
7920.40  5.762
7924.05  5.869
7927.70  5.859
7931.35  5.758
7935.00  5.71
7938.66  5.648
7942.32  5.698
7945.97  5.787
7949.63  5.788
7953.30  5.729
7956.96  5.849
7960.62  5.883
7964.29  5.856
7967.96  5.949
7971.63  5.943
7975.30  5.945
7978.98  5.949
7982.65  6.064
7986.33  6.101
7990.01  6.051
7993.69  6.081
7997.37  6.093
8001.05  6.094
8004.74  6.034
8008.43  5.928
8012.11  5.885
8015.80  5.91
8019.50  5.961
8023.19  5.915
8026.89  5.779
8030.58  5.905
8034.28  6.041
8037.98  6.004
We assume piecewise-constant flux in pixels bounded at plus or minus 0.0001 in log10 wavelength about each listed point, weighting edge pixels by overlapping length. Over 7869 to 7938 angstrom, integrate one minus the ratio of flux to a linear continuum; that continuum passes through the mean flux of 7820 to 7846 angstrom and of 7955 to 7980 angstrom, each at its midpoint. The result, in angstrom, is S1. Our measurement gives 2.2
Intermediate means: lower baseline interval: 6.17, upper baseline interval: 5.91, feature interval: 5.84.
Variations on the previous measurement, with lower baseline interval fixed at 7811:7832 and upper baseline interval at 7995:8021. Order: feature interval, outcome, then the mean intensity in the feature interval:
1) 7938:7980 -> 1.30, 5.84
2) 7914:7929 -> 0.79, 5.73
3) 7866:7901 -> 0.61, 5.98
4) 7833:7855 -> -0.12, 6.14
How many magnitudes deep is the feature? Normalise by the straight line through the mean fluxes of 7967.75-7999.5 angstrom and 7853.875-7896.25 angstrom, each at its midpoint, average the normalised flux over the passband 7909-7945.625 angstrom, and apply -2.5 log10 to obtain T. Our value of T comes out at 0.06 mag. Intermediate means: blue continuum 6.02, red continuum 6.02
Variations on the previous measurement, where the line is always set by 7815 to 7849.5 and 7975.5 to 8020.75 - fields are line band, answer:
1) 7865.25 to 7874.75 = 0.01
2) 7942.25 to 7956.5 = 0.05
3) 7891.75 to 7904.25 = 0.04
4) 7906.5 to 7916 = 0.09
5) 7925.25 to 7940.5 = 0.06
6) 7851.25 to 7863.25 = 0.01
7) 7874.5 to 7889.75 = 0.02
